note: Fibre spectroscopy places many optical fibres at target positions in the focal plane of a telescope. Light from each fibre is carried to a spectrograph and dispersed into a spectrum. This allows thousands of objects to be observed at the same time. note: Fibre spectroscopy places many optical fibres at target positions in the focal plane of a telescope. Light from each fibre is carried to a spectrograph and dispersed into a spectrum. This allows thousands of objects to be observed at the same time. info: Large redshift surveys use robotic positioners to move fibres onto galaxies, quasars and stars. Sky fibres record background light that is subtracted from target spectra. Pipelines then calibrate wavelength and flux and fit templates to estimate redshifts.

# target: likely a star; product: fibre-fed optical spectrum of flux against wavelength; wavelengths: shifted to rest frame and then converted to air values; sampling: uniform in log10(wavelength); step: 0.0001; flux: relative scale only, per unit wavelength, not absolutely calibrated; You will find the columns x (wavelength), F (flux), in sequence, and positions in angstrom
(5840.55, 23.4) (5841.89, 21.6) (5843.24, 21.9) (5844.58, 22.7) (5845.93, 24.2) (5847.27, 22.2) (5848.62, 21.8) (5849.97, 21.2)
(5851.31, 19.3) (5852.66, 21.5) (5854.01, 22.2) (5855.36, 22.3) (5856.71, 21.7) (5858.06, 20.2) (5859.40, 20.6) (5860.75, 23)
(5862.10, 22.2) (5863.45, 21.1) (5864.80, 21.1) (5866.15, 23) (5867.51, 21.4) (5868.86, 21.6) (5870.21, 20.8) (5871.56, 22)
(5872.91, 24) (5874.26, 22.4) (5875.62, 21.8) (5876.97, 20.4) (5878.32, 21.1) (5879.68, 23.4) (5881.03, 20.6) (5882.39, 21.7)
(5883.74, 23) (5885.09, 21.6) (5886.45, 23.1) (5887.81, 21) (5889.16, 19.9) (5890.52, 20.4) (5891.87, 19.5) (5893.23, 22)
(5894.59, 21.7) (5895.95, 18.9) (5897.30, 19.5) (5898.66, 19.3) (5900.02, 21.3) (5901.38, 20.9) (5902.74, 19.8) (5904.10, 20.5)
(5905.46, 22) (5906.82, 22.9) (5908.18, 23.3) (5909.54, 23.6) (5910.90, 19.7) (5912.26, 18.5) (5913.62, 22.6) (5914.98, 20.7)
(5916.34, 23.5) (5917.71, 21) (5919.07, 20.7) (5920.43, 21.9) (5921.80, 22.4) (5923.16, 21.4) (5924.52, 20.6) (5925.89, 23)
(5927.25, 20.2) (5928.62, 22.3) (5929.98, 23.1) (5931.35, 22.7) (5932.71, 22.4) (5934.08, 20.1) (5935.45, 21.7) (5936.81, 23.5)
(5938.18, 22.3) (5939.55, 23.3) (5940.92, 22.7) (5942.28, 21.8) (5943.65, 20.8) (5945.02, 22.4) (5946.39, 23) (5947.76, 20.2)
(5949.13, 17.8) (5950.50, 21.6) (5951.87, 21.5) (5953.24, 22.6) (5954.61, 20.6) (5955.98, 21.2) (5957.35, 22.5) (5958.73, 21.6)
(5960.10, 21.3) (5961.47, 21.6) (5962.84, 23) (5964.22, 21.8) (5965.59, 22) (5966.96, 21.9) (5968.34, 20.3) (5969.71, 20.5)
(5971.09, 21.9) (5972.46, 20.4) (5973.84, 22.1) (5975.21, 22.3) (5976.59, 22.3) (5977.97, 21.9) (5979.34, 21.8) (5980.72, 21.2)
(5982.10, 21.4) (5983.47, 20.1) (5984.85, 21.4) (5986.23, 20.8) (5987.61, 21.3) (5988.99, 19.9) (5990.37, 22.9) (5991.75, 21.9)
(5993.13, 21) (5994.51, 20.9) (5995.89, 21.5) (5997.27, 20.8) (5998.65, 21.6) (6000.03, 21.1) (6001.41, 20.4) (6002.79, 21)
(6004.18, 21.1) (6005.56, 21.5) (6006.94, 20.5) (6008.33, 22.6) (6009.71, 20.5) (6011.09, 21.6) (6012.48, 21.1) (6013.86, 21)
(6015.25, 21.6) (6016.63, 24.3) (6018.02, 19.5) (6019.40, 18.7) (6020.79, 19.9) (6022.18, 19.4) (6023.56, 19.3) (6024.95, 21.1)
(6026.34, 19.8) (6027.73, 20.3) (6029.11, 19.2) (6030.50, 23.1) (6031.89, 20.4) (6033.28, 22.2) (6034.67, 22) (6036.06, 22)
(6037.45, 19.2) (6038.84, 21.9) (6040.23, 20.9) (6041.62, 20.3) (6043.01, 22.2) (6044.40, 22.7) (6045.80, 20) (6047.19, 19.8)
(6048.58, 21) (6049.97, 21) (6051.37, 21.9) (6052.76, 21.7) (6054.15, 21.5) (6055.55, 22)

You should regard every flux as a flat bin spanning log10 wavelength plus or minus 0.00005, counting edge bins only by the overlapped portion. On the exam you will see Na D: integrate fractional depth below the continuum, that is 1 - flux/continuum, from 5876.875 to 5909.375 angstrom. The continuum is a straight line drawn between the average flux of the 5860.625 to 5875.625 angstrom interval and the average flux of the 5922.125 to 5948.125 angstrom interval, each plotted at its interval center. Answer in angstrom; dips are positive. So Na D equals 1.2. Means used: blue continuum 22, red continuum 22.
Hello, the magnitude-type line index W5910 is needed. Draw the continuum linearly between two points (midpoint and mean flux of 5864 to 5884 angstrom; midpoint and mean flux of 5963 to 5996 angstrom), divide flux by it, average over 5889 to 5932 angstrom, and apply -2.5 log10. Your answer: 0.02 mag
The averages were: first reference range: 21.9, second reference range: 21.4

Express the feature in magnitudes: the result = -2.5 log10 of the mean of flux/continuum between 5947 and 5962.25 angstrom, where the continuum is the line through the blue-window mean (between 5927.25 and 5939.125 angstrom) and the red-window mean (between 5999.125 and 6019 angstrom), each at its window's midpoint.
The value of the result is 0.04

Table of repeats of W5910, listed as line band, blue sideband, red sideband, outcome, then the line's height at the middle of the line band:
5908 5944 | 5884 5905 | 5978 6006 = -0.05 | 20.8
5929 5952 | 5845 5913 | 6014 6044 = -0.03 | 21.2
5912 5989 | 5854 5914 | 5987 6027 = -0.02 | 21.2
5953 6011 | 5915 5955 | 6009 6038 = -0.01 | 21.2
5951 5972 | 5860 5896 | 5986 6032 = -0.02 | 21.2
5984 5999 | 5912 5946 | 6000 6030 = -0.01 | 21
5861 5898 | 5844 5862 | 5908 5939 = 0.02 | 21.8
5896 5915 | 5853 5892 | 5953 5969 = 0.03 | 21.7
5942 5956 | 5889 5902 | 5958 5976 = 0.00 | 21.3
